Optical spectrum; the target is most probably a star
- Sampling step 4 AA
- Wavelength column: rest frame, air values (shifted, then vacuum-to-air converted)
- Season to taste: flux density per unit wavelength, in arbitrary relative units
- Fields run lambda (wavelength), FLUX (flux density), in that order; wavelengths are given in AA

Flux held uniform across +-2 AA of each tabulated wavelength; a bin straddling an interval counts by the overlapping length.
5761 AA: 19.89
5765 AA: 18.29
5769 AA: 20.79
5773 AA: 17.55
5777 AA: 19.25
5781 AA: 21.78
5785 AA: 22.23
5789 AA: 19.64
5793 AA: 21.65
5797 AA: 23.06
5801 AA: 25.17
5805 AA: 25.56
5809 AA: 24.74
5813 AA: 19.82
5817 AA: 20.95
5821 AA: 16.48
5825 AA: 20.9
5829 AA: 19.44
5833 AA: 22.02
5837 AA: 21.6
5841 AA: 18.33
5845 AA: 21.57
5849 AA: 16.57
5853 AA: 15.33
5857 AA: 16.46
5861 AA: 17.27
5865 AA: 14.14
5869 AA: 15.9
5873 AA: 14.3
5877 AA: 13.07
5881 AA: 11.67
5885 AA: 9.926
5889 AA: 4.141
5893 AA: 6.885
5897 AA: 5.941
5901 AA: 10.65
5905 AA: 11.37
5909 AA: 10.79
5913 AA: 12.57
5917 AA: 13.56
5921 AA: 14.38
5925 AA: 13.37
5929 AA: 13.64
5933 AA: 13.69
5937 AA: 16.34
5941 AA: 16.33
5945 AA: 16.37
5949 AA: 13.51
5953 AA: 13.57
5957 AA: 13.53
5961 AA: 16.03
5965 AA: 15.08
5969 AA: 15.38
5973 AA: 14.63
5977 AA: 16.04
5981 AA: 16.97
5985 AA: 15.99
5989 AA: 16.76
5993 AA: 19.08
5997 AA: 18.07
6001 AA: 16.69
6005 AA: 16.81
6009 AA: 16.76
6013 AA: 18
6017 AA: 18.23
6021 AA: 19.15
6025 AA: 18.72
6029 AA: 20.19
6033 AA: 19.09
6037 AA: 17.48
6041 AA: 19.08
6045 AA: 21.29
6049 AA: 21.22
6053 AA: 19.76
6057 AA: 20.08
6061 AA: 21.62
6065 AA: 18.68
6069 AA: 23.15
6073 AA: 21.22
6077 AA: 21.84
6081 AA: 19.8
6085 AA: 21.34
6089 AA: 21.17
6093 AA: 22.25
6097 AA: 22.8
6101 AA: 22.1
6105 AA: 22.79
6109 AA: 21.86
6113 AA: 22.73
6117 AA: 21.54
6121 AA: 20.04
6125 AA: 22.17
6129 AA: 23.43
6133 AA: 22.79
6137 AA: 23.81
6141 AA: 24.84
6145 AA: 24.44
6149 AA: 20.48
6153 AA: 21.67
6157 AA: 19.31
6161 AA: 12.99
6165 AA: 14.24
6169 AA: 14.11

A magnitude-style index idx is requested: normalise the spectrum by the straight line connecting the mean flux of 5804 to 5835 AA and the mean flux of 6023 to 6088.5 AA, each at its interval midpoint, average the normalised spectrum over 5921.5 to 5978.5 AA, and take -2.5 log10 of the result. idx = 0.36 mag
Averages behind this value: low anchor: 21.1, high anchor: 20.3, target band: 14.8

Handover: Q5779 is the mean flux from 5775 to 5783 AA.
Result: 20.5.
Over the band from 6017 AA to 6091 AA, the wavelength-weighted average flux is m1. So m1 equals 20.2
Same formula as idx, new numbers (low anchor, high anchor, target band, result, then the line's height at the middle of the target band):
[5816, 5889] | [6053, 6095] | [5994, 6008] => 0.13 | 19.6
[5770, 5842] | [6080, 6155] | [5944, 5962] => 0.44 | 21.7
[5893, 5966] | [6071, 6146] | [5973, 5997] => -0.06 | 16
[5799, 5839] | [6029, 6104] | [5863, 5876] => 0.42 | 21.5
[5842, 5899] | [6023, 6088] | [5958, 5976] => 0.11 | 16.9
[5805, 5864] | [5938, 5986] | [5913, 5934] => 0.21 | 16.6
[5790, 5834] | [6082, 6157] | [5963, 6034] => 0.26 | 22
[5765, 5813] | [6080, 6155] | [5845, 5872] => 0.32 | 21.8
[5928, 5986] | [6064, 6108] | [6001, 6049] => 0.00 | 18.6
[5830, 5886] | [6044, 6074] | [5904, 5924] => 0.37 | 17.7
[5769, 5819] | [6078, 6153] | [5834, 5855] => 0.16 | 21.8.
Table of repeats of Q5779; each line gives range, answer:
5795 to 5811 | 24.6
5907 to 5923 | 12.8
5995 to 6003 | 17.4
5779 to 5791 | 21.2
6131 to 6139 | 23.3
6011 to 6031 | 18.9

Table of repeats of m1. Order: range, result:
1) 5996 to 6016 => 17.3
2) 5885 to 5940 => 11.4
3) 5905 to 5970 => 14.2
